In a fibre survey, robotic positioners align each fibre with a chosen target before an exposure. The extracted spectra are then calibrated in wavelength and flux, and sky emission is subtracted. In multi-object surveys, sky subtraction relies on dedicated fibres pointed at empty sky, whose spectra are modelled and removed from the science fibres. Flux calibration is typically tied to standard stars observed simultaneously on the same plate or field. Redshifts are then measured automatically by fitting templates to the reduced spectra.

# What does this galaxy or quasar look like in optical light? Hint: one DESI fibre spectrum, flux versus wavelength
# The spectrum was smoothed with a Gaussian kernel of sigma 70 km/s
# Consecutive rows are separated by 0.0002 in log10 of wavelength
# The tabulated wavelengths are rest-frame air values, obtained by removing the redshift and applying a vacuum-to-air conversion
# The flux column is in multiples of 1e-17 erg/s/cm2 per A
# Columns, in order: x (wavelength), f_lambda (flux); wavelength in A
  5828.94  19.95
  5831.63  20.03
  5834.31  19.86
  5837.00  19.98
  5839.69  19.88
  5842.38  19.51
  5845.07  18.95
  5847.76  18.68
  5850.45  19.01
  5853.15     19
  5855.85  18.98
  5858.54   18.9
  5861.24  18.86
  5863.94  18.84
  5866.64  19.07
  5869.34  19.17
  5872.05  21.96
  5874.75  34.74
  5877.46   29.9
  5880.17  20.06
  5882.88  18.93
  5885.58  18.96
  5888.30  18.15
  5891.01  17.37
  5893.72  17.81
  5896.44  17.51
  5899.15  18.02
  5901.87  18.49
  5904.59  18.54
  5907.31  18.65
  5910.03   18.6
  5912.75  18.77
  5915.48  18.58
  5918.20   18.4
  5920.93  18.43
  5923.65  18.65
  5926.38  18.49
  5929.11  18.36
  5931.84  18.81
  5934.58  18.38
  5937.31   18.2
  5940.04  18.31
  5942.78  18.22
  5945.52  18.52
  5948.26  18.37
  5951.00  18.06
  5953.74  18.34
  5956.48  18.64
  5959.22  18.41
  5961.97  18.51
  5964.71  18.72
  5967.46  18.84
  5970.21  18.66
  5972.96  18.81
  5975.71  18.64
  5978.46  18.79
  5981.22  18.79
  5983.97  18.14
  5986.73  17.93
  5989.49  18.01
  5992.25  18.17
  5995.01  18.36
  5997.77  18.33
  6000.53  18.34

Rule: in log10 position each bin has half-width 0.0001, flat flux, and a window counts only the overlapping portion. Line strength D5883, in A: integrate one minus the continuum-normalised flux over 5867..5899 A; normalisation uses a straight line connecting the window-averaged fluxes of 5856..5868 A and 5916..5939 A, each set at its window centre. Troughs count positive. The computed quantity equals -4.0 A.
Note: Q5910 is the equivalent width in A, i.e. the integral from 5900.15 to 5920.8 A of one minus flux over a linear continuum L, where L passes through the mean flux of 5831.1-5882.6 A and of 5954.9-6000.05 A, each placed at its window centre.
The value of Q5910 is 1.3 A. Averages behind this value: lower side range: 20.8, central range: 18.6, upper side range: 18.5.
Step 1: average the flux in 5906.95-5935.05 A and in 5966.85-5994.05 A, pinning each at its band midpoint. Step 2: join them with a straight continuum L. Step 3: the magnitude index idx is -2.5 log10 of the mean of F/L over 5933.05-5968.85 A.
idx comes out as 0.00 mag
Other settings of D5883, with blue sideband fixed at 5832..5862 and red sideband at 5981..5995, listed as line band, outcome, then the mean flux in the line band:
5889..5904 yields 0.8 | 17.9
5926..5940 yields 0.1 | 18.4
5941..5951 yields 0.1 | 18.3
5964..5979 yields -0.4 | 18.7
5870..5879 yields -4.2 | 27.9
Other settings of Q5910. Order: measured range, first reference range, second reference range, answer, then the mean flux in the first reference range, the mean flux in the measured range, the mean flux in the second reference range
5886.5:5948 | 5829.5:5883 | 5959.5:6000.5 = 4.0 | 20.7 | 18.3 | 18.5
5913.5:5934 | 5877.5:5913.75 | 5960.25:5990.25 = 0.2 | 18.9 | 18.5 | 18.5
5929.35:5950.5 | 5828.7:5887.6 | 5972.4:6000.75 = 0.9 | 20.6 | 18.4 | 18.4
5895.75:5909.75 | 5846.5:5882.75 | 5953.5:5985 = 1.4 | 21.2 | 18.3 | 18.6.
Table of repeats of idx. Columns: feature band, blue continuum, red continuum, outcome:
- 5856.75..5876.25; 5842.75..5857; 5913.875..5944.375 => -0.151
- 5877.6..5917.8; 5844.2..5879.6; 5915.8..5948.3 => 0.057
